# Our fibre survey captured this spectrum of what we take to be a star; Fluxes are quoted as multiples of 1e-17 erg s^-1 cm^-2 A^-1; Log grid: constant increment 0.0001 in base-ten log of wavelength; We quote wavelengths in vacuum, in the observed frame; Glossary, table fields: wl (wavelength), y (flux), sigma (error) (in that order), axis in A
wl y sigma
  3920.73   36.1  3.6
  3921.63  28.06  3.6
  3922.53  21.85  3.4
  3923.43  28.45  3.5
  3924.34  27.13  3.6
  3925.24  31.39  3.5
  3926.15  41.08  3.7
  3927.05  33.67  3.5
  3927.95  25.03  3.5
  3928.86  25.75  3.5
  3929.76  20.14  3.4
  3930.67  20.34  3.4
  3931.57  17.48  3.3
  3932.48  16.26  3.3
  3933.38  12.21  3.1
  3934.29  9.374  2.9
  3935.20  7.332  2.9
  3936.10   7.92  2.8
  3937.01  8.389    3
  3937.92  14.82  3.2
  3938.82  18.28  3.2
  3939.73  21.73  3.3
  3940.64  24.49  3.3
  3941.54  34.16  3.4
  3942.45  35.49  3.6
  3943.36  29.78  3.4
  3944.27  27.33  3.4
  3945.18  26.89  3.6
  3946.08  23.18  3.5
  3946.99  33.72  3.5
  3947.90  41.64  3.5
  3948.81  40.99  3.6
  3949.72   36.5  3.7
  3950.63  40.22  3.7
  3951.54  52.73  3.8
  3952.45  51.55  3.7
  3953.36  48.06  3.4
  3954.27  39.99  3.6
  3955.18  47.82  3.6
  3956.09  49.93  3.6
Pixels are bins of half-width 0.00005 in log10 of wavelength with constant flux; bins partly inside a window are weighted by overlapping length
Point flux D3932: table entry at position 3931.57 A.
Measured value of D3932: 17.48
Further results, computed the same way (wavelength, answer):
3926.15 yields 41.08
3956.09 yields 49.93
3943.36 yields 29.78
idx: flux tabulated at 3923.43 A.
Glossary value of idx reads 28.45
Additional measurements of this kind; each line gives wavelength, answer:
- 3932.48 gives 16.26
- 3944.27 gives 27.33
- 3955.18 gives 47.82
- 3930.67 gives 20.34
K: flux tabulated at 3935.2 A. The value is 7.332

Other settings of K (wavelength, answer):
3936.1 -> 7.92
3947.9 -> 41.64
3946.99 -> 33.72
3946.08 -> 23.18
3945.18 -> 26.89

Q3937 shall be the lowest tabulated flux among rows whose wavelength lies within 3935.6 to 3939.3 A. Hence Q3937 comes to 7.92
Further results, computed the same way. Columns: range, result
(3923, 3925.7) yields 27.13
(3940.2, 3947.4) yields 23.18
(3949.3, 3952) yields 36.5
